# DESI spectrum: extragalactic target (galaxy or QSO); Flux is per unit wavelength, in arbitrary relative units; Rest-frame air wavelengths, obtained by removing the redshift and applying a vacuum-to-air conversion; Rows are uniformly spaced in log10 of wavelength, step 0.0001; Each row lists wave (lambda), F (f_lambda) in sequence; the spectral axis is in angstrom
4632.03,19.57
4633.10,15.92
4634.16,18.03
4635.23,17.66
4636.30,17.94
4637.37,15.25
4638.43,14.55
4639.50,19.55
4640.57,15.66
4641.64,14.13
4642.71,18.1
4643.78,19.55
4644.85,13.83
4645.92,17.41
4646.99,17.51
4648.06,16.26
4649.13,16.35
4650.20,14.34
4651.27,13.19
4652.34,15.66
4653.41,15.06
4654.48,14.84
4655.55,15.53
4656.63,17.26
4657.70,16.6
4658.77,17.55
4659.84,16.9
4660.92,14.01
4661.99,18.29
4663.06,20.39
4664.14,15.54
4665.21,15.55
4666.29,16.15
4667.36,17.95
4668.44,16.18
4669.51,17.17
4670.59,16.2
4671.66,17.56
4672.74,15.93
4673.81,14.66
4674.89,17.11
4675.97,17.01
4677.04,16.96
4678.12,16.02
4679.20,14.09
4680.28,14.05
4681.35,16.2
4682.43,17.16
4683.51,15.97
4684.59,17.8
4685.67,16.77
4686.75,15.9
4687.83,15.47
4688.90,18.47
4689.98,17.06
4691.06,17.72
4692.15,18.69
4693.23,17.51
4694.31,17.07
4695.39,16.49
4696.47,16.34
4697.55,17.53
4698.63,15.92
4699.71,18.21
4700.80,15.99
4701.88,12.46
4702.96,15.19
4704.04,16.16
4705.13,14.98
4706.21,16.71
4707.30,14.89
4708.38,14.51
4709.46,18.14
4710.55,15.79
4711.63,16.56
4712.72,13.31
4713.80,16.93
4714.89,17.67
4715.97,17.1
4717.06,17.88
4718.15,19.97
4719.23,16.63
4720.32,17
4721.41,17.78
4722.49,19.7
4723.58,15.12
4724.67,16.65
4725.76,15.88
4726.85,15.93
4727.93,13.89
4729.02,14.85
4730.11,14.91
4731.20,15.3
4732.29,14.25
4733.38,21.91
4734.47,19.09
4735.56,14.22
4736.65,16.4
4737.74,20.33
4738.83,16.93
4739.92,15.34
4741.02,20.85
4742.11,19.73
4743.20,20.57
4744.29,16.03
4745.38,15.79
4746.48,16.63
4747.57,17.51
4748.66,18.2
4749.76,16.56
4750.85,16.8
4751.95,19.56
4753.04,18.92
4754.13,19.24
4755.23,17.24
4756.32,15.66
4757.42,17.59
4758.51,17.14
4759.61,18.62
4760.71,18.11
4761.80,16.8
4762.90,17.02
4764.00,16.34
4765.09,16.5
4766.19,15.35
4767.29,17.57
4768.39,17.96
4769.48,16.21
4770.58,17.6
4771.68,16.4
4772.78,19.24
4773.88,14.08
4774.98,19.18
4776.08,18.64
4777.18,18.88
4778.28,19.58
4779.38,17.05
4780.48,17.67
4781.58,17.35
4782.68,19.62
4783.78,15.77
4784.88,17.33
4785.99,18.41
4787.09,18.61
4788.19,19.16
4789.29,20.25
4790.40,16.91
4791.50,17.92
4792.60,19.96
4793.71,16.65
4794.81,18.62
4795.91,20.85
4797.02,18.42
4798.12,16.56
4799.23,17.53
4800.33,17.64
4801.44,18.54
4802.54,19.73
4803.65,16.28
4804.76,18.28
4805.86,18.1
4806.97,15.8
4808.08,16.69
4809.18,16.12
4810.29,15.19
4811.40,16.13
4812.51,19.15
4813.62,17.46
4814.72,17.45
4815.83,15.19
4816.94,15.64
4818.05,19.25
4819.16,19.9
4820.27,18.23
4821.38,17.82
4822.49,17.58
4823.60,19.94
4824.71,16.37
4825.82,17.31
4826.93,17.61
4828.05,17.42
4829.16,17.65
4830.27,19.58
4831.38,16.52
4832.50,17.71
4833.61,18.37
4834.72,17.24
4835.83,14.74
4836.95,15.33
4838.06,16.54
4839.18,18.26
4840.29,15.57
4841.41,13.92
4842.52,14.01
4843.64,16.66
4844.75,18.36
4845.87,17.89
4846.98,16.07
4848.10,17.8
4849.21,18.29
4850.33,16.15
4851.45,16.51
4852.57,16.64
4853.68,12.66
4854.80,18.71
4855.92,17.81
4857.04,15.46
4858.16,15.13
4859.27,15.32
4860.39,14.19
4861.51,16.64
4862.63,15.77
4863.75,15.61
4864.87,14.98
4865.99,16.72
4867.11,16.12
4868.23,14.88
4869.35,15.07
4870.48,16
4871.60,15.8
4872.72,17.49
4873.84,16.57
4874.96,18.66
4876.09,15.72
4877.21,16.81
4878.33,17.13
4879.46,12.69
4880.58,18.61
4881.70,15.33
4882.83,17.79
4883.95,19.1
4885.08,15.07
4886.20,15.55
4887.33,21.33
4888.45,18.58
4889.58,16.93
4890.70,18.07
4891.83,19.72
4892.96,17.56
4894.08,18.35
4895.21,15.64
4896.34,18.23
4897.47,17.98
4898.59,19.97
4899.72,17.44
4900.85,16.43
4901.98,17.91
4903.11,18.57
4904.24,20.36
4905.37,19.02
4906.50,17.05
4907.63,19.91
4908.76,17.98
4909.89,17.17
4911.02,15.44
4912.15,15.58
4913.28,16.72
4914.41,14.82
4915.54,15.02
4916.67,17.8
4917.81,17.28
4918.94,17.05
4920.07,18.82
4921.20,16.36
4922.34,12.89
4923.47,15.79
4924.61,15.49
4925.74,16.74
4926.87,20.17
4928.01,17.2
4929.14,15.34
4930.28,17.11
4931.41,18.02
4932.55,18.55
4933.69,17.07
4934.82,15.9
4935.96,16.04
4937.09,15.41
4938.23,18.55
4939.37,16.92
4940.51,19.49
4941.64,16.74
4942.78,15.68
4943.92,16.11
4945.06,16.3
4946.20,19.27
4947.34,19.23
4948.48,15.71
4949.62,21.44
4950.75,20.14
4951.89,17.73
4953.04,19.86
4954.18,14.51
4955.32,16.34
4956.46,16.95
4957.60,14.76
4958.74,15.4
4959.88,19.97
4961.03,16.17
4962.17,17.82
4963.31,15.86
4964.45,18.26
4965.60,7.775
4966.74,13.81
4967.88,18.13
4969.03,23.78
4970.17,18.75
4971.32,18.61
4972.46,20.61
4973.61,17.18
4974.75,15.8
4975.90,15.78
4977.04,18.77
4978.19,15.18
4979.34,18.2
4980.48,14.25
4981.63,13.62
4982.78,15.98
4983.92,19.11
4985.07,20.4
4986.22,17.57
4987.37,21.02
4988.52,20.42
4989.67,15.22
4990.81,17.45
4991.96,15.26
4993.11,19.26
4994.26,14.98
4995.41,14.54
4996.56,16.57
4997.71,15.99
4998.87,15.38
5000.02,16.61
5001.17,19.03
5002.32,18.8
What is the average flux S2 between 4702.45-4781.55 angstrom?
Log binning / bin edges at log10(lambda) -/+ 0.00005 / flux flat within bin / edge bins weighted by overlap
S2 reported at 17.1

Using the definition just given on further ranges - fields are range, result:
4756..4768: 17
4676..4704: 16.5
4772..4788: 18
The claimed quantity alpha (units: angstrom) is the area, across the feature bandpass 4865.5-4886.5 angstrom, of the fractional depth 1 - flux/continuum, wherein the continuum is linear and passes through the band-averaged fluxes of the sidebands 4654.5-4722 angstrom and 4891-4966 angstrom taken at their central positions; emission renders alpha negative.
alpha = 0.82 angstrom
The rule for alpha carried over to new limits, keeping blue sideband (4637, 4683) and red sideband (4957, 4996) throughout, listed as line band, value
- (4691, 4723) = -0.6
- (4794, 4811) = -1.0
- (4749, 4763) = -1.0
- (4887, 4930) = -1.4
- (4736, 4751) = -1.1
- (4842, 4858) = 0.1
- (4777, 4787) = -0.8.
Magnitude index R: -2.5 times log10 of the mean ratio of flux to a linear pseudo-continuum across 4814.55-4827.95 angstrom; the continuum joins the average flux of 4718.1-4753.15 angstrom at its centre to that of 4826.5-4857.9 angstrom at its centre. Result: -0.05 mag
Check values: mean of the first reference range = 17.2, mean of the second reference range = 16.7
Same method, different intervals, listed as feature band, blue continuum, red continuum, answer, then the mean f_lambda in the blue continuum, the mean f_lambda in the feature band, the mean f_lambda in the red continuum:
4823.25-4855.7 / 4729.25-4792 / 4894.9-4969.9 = 0.03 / 17.6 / 16.9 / 17.2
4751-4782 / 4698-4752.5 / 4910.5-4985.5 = -0.05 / 16.8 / 17.5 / 17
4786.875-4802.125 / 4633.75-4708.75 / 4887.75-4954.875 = -0.09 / 16.4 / 18.4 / 17.4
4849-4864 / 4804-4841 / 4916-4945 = 0.07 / 17.3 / 16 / 16.9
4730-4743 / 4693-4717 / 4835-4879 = -0.09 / 16.2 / 17.6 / 16.2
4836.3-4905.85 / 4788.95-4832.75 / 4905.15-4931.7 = 0.03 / 17.7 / 16.8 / 16.8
